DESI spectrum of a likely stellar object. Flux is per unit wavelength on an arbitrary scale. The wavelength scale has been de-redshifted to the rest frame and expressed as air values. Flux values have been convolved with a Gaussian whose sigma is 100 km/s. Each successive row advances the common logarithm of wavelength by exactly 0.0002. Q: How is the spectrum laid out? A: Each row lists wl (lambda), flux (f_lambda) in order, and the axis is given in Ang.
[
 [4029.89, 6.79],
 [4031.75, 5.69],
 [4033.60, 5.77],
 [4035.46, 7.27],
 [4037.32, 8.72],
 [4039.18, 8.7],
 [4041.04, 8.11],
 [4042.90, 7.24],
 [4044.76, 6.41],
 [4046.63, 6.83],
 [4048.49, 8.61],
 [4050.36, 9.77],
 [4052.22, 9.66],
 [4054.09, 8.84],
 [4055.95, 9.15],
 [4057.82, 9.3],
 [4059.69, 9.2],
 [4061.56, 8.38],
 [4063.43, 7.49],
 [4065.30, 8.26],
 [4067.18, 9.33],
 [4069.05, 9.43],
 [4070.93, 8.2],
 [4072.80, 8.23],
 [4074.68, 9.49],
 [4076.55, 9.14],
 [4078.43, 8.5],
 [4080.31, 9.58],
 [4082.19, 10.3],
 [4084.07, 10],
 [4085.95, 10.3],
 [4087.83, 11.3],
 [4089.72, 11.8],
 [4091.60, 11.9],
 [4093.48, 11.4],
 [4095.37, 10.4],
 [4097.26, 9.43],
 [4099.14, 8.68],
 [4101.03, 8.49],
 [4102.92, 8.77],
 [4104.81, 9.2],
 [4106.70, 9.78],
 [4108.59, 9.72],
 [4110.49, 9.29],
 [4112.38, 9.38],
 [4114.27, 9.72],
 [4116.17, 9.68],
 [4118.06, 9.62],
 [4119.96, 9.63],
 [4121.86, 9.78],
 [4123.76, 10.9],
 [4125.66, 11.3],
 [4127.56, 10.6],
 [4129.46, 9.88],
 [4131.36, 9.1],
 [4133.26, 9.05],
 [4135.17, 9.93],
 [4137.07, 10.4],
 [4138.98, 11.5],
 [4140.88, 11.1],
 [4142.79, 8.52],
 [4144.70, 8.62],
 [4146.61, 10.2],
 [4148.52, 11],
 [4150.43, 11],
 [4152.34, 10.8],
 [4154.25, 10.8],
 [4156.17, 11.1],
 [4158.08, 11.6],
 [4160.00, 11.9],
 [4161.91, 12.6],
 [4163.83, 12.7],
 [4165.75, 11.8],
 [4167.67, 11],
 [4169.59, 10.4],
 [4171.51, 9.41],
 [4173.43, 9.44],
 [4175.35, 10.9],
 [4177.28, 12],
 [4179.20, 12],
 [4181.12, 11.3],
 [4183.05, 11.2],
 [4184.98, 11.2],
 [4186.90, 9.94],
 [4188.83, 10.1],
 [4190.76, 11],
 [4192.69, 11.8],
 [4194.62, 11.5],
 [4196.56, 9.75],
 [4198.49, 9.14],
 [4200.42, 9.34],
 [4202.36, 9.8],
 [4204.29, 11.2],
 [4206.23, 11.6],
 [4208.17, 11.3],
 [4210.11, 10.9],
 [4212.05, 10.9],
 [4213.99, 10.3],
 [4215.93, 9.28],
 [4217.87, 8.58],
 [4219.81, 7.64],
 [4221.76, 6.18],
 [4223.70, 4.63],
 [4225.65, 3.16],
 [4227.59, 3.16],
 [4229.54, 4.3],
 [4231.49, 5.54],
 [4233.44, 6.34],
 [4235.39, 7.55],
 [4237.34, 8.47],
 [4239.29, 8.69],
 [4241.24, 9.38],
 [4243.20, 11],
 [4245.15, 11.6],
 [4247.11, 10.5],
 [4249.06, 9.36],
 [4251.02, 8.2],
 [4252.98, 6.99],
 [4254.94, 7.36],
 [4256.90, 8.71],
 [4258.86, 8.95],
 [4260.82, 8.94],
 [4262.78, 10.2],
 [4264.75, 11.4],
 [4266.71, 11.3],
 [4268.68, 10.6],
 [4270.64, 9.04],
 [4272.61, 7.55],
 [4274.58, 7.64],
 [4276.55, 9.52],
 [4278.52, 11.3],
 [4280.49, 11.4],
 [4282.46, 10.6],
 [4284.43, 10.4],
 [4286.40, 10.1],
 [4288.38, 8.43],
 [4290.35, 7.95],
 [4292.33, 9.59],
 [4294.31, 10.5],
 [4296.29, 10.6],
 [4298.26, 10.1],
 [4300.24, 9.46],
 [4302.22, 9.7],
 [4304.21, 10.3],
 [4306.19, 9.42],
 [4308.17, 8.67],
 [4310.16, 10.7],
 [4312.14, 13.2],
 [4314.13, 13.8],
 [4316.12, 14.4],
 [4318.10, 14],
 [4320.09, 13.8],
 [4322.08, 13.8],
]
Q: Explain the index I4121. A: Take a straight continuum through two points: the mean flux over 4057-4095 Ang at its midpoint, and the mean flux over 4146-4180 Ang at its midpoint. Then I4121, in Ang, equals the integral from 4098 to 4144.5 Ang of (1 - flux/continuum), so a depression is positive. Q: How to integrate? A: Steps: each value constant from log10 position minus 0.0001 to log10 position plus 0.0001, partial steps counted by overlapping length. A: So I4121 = 3.0 Ang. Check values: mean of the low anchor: 9.59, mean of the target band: 9.73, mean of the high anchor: 11.2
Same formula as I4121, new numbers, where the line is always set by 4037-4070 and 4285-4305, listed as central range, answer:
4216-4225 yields 2.35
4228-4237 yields 3.30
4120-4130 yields -1.78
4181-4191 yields -1.72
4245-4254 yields 0.33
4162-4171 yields -2.40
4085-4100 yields -3.37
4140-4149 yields -0.87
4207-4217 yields -1.35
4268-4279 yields 0.50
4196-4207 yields -1.07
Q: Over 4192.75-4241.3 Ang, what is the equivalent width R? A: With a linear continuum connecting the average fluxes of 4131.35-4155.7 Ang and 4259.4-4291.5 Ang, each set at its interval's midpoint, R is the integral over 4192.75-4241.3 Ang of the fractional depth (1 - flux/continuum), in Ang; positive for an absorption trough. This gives 7.7 Ang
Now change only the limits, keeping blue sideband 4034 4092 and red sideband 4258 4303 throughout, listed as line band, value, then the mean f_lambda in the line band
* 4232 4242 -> 1.8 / 7.94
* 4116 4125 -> -0.8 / 9.99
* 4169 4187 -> -2.7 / 10.8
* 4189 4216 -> -3.1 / 10.6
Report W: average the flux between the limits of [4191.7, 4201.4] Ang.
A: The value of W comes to 10.3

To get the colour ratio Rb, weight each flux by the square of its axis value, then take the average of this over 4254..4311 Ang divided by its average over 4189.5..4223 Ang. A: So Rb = 1.01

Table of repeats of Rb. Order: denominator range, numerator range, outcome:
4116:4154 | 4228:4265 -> 0.88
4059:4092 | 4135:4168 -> 1.20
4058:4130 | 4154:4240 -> 1.05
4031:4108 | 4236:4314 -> 1.20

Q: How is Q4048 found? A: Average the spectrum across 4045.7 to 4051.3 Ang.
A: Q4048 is 8.41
